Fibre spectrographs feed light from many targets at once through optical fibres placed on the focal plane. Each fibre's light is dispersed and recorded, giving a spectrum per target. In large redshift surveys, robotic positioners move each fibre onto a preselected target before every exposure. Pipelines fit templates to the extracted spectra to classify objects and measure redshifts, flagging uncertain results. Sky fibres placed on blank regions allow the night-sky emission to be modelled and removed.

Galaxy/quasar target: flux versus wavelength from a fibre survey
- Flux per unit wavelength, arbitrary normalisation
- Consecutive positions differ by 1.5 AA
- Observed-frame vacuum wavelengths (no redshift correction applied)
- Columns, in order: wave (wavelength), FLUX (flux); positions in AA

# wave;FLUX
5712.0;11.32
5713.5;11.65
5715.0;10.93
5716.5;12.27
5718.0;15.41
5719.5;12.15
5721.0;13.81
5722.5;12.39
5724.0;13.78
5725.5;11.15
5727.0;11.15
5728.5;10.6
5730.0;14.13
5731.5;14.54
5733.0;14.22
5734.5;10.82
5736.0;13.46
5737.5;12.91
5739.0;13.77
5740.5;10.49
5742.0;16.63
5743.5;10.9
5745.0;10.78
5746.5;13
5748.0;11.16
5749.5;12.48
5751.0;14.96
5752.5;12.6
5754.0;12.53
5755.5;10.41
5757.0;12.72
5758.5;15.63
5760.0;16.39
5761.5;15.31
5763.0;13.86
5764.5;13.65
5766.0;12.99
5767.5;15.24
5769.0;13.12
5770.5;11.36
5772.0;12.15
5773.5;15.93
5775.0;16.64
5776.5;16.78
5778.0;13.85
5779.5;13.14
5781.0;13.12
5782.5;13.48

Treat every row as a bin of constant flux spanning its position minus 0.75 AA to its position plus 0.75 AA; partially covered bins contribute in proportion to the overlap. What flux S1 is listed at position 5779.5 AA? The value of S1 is 13.14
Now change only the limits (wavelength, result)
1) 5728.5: 10.6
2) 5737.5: 12.91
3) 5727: 11.15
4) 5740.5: 10.49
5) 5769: 13.12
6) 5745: 10.78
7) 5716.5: 12.27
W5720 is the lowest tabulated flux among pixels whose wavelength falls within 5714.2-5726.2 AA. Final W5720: 10.93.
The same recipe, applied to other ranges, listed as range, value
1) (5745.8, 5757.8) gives 10.41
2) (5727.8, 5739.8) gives 10.6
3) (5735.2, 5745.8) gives 10.49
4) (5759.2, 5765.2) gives 13.65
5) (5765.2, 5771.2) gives 11.36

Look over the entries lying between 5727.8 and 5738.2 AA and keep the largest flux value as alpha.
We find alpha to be 14.54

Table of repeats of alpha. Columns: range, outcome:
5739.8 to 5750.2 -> 16.63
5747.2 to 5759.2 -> 15.63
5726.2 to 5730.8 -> 14.13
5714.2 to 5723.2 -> 15.41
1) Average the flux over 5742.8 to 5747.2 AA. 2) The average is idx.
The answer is 11.6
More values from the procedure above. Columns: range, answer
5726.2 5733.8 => 12.9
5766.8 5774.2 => 13.5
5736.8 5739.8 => 13.3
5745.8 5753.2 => 12.8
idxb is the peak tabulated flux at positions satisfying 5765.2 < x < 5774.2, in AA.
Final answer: 15.93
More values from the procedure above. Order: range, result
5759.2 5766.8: 16.39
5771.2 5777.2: 16.78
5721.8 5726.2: 13.78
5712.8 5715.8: 11.65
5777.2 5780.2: 13.85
